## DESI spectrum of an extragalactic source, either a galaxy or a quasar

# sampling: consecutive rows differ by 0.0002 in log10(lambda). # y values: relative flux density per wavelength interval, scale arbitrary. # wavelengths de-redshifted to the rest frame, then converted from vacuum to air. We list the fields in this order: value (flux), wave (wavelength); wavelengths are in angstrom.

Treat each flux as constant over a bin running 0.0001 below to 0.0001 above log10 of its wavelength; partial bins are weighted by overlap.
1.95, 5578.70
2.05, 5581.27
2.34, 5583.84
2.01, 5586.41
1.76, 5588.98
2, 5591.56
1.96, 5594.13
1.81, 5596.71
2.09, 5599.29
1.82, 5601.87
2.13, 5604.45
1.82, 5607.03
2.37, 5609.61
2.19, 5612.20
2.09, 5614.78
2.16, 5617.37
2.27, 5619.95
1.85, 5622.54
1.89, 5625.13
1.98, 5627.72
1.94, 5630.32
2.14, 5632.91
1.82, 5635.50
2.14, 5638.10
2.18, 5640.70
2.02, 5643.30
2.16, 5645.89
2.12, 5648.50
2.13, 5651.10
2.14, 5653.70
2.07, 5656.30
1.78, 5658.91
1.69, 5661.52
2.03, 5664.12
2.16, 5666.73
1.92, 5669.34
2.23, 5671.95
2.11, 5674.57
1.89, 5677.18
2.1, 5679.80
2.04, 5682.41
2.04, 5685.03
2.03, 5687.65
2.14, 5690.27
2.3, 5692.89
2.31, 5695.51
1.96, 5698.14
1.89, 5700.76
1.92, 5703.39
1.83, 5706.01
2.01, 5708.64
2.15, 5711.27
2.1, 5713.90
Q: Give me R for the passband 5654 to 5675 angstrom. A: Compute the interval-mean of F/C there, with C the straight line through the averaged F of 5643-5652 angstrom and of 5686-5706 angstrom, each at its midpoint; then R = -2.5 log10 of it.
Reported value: 0.05 mag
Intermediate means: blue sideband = 2.12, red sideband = 2.06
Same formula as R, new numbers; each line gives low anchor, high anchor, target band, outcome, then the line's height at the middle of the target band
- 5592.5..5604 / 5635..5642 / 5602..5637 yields -0.020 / 2.01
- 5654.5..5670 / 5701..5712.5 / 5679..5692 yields -0.063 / 1.96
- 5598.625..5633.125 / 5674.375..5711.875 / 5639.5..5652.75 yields -0.039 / 2.05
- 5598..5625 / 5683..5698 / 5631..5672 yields 0.035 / 2.11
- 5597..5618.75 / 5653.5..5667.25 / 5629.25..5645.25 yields -0.022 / 2.01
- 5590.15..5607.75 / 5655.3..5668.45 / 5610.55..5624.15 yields -0.089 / 1.95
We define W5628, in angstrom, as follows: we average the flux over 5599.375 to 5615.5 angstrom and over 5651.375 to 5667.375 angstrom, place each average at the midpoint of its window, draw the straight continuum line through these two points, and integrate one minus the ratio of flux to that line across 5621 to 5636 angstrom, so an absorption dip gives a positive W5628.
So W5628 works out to 0.6 angstrom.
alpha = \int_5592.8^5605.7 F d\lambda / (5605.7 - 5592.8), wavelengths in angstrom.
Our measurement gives 1.96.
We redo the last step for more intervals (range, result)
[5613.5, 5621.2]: 2.17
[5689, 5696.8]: 2.25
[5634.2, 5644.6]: 2.04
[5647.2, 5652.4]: 2.13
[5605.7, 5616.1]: 2.12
